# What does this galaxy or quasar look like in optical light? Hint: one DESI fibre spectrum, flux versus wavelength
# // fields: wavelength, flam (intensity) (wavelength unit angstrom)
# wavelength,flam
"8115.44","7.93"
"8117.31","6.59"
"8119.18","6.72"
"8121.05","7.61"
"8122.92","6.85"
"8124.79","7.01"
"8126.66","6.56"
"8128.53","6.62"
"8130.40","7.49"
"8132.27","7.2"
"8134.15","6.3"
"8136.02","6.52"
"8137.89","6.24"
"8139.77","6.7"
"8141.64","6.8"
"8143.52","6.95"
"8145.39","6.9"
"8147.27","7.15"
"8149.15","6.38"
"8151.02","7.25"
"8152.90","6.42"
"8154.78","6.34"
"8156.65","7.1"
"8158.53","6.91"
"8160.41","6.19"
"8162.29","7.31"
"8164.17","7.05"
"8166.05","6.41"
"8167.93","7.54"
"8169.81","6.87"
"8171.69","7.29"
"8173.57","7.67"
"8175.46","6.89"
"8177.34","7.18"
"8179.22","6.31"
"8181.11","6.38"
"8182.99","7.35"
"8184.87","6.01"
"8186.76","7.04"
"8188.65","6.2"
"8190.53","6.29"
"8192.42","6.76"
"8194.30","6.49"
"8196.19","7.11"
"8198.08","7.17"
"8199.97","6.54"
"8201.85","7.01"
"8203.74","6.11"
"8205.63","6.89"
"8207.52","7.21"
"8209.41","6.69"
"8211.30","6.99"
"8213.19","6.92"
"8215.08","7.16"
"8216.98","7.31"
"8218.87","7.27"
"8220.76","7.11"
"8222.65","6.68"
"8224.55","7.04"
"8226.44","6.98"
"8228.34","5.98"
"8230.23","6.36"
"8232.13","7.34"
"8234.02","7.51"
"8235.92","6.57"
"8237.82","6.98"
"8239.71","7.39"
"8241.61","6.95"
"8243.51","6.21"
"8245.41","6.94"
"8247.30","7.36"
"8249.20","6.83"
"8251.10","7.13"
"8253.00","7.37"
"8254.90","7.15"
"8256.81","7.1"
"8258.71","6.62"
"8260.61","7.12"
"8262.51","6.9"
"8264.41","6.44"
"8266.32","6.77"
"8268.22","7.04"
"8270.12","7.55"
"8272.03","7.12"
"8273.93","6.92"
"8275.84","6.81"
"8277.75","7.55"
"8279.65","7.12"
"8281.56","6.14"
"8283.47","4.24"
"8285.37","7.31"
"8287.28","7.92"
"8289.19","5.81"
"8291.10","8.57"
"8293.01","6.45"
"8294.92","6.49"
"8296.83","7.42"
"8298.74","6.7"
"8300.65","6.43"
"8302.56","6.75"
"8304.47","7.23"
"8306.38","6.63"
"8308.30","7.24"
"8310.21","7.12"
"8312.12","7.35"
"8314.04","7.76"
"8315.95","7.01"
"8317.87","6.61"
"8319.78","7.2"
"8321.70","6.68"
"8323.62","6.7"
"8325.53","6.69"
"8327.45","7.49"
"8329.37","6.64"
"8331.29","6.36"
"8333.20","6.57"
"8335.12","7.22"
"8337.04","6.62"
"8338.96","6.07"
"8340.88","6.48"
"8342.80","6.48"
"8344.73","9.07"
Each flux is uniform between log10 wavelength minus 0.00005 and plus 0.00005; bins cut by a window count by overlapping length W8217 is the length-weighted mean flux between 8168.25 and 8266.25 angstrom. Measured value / 6.89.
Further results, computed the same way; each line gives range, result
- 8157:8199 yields 6.84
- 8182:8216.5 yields 6.78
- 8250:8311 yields 6.91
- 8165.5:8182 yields 6.96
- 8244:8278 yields 7.02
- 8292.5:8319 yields 6.95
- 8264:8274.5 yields 7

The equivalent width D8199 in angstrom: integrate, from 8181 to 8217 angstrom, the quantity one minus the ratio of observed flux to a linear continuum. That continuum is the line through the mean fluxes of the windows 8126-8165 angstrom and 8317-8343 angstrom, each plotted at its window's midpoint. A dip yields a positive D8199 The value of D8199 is -0.1 angstrom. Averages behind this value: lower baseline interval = 6.78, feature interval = 6.78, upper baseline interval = 6.71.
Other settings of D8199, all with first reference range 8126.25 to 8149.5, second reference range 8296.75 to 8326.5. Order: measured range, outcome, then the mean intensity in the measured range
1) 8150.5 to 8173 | -0.3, 6.9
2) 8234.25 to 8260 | -0.4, 6.99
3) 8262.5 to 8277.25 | -0.1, 6.96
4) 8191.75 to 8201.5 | 0.0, 6.83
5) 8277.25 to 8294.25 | 0.4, 6.77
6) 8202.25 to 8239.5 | -0.3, 6.91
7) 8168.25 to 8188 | -0.3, 6.91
